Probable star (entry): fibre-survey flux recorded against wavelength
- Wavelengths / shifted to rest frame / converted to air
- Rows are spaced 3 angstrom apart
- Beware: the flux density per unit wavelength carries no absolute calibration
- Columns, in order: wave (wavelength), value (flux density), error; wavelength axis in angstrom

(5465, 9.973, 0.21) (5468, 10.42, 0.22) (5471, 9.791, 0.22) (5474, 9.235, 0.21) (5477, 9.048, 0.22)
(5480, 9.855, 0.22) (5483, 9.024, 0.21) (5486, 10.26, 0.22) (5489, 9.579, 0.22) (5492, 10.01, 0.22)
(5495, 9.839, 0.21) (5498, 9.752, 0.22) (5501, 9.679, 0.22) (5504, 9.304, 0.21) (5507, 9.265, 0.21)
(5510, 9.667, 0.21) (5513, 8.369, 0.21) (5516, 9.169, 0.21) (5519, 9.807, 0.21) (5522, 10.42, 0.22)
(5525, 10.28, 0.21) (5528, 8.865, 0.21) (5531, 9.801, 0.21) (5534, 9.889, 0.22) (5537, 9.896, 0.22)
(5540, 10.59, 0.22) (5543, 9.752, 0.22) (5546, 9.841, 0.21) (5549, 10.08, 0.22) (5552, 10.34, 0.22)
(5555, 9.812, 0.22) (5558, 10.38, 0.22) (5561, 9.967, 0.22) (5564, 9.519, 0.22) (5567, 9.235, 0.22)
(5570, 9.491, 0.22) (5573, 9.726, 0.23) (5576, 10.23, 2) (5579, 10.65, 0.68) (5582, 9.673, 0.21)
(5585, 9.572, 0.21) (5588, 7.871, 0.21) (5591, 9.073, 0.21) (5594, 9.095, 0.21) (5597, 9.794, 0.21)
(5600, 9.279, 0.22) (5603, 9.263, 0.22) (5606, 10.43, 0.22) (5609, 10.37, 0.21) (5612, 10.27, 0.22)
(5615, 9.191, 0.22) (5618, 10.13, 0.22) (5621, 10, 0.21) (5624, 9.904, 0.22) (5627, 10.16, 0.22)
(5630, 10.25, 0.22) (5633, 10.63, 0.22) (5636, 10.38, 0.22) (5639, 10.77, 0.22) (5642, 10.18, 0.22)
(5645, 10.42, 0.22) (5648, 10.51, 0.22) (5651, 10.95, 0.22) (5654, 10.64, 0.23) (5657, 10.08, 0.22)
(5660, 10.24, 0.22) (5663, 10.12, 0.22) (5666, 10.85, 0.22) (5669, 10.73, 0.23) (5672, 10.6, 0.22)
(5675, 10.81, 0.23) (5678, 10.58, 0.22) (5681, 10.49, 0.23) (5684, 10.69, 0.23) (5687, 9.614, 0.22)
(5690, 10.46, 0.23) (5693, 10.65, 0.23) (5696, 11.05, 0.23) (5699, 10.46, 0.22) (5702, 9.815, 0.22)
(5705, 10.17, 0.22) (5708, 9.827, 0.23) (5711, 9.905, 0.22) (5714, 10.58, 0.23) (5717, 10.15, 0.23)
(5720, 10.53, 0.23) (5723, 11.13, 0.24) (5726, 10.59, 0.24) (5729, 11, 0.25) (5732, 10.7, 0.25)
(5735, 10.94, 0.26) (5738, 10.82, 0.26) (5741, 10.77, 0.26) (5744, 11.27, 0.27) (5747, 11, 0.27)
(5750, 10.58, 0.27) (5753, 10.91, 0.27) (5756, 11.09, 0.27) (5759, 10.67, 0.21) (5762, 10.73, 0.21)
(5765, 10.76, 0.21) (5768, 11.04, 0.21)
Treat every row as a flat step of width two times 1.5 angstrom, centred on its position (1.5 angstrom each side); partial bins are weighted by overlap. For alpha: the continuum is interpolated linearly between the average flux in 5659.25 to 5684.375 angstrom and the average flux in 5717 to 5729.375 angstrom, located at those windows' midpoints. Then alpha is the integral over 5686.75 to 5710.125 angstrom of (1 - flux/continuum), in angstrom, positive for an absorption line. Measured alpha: 0.8 angstrom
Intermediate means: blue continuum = 10.6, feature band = 10.3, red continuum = 10.7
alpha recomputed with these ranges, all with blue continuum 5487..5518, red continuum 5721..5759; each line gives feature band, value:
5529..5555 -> -0.7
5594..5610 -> 0.5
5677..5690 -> 0.3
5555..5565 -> -0.1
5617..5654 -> -0.4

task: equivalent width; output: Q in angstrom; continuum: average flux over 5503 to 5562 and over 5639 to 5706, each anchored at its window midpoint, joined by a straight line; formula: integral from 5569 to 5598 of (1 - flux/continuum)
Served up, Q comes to 1.49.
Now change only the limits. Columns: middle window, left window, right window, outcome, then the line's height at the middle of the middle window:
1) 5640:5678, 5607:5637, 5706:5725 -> -1.1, 10.2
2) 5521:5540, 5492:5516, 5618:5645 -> -0.6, 9.61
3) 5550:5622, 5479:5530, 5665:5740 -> 1.8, 9.98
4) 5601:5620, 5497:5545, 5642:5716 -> 0.3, 10.1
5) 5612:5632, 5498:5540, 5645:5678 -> 0.6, 10.3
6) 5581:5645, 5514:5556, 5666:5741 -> 2.2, 10.2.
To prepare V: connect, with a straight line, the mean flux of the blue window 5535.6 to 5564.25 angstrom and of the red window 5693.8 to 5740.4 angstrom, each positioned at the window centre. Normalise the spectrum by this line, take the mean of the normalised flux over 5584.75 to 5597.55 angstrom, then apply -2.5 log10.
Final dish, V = 0.13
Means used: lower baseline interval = 10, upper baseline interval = 10.5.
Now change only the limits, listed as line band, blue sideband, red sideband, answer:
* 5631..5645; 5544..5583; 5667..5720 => -0.03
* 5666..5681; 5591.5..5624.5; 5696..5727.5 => -0.06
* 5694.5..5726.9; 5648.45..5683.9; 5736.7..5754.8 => 0.04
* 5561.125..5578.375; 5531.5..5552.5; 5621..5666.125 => 0.04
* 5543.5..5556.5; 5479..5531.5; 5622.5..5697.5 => -0.02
